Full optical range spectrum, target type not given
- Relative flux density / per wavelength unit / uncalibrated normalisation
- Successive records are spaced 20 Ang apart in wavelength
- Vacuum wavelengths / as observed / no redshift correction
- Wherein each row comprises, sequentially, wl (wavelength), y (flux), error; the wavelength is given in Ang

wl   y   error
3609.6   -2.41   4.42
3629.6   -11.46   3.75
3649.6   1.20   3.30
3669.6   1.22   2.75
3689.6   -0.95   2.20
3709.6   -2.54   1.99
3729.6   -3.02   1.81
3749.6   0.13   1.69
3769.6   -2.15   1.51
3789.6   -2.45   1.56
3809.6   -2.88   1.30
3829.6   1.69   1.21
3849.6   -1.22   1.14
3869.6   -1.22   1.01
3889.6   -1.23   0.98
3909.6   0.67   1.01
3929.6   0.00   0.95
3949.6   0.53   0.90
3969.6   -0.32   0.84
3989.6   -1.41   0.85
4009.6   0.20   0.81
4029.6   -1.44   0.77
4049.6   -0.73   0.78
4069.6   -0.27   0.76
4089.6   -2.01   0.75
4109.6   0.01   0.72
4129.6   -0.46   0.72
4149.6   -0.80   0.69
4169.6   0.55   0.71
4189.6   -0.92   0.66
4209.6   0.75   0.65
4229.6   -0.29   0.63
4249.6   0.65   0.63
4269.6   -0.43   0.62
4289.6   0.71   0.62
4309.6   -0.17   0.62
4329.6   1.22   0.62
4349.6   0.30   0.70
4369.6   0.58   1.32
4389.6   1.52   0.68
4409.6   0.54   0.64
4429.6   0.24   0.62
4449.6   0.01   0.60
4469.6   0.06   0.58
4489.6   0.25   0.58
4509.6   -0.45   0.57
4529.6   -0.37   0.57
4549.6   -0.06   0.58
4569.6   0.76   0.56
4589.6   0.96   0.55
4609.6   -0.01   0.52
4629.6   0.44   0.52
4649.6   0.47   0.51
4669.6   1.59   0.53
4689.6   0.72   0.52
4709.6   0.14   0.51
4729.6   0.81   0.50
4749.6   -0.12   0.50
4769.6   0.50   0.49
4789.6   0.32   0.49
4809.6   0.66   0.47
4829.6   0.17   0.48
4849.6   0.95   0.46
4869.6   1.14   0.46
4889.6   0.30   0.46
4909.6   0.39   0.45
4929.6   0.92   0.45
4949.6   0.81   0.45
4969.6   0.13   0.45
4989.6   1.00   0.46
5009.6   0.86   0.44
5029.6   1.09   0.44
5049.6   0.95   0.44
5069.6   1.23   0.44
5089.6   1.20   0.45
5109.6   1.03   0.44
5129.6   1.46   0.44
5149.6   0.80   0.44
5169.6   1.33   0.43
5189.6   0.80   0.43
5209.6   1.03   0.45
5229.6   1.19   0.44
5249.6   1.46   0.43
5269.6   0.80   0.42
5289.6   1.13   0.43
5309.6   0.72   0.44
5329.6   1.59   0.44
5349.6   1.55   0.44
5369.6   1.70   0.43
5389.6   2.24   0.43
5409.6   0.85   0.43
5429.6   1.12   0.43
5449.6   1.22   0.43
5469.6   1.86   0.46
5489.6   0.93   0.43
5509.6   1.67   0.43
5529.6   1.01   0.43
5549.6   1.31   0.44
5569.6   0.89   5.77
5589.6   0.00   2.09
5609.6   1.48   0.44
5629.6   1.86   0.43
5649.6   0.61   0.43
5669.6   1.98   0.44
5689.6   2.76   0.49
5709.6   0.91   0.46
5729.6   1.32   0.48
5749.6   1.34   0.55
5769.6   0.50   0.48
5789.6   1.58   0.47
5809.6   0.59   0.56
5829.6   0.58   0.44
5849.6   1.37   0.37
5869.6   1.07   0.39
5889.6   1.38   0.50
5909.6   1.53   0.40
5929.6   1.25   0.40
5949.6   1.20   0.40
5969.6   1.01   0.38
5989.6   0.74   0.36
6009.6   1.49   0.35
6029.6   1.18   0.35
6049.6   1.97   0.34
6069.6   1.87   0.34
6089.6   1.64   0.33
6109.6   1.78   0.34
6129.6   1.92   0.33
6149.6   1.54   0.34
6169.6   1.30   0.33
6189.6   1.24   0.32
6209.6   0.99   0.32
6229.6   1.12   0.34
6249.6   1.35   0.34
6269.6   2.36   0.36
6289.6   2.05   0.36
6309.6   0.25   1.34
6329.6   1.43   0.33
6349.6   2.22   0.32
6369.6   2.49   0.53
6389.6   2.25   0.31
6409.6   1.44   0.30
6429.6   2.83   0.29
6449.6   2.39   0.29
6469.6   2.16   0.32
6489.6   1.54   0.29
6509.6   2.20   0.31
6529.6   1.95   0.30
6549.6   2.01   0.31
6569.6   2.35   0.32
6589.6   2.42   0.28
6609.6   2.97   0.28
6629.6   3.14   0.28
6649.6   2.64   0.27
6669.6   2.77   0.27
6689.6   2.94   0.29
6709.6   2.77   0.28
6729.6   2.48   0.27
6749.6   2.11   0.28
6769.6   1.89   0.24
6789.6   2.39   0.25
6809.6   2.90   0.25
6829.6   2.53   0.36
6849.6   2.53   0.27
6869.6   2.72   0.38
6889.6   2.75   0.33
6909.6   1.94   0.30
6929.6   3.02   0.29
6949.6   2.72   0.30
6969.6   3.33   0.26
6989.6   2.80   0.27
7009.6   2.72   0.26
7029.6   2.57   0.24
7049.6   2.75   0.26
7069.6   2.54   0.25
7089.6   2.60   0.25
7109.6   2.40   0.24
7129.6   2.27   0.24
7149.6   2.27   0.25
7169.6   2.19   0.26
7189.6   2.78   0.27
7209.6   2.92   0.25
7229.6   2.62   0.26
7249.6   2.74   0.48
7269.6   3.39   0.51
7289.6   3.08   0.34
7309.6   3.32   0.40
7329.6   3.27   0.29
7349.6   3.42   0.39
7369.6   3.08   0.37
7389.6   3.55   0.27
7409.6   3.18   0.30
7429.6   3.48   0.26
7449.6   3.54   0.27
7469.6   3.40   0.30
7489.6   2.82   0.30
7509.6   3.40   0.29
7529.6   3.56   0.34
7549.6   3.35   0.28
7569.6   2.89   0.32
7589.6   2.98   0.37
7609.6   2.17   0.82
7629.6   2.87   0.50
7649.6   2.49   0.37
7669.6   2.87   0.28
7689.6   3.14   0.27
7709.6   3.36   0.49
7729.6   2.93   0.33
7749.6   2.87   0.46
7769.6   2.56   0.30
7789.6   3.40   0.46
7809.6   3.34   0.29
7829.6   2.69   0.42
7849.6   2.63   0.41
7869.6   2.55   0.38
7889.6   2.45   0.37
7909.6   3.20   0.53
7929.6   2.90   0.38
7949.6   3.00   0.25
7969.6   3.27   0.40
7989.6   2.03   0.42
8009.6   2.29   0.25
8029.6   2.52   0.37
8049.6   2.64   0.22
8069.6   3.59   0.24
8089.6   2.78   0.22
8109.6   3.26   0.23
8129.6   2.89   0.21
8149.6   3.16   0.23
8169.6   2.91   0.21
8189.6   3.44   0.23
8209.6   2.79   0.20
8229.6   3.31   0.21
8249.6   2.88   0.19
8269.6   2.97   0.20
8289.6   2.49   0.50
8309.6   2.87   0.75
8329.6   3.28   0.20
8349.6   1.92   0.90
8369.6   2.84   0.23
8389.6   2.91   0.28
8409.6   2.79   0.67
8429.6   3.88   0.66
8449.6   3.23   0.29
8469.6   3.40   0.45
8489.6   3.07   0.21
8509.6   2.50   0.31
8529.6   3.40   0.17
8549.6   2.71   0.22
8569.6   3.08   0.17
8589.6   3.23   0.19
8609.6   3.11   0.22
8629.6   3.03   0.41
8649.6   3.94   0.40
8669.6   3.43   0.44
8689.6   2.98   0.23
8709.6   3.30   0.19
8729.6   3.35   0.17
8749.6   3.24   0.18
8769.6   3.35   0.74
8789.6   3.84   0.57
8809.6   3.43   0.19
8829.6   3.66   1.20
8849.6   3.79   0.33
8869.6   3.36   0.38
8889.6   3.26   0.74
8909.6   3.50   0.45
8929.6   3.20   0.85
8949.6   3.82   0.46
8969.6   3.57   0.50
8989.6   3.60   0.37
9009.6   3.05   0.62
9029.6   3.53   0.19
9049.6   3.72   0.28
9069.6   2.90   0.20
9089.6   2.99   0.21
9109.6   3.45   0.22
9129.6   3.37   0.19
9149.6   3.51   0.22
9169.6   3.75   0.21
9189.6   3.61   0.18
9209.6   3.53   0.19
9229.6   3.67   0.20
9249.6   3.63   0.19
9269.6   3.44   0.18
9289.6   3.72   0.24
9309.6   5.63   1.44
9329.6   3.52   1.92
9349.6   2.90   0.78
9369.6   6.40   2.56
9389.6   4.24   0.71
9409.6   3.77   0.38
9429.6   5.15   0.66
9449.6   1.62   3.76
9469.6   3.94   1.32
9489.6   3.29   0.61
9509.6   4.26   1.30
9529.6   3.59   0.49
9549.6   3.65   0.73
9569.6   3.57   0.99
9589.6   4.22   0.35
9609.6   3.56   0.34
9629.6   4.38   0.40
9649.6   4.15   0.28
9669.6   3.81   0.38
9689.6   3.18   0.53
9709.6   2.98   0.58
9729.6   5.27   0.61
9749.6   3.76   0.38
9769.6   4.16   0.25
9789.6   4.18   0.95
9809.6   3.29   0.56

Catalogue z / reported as 0.646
